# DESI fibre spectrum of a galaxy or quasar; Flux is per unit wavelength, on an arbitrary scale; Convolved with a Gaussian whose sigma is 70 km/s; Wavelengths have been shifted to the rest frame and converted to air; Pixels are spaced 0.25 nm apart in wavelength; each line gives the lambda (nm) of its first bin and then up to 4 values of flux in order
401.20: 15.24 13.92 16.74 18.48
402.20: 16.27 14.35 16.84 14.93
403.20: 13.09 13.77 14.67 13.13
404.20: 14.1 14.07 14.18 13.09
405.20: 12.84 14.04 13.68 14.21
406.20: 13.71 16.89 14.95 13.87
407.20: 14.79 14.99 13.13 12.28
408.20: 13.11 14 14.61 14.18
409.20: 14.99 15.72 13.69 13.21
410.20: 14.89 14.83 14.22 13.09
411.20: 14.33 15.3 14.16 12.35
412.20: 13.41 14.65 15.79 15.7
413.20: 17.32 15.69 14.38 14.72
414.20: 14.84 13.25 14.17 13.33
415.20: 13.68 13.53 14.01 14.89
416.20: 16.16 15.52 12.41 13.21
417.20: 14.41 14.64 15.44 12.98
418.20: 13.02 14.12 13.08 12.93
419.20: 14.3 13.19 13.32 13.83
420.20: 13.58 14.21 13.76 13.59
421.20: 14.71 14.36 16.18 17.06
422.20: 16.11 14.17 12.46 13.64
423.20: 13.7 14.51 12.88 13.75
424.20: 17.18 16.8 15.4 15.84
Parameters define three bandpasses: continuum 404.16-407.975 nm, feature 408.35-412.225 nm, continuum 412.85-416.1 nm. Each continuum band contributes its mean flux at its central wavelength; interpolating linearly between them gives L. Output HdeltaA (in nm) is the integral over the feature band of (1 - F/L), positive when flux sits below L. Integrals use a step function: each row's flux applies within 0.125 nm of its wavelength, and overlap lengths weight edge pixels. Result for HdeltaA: 0.035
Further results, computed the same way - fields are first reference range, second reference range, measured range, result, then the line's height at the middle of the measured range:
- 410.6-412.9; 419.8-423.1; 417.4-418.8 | 0.048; 14.3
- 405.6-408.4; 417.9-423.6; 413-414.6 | -0.108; 14.1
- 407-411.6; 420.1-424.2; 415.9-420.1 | 0.108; 14.3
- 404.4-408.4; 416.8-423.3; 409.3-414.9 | -0.198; 14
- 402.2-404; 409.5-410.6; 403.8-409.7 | 0.126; 14.4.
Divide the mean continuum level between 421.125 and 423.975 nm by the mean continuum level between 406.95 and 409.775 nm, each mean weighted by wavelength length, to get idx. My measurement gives 1.02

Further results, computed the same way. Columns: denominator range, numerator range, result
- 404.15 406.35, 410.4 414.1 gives 1.06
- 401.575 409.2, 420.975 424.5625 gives 1.02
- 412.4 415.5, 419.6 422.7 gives 0.98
